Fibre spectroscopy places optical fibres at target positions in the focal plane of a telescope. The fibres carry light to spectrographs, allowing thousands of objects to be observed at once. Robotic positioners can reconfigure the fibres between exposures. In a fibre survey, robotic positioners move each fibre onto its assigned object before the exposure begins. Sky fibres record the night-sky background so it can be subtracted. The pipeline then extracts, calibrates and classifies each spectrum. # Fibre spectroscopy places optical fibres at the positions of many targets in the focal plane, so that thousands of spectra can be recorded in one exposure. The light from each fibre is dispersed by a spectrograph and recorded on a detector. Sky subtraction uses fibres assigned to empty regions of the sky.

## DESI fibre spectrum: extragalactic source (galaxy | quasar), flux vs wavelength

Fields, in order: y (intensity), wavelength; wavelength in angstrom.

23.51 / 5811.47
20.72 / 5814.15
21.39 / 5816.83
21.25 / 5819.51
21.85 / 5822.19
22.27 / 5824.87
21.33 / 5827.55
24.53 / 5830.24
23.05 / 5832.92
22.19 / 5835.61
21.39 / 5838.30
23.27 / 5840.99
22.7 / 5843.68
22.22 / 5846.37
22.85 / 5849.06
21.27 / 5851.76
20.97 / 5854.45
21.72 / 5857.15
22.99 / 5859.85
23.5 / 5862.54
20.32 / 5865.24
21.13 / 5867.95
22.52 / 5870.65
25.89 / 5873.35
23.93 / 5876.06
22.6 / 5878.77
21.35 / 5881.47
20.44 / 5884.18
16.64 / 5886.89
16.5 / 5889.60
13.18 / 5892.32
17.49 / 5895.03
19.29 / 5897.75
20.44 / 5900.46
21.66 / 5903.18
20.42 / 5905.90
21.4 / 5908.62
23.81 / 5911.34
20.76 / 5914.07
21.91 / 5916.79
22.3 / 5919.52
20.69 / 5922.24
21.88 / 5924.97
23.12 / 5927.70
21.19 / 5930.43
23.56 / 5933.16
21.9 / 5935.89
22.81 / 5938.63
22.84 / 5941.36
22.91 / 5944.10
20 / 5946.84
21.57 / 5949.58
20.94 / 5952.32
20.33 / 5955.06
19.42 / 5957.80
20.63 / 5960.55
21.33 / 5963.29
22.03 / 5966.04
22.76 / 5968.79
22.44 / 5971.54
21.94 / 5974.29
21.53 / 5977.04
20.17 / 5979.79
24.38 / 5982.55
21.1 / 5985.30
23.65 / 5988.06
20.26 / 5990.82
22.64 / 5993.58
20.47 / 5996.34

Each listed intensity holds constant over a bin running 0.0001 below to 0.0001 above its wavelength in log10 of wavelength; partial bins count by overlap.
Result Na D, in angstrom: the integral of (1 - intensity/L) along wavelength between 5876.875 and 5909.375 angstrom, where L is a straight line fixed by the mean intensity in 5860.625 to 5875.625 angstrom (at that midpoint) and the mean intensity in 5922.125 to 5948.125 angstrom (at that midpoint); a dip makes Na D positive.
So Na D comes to 4.6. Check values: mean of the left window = 22.8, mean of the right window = 22.2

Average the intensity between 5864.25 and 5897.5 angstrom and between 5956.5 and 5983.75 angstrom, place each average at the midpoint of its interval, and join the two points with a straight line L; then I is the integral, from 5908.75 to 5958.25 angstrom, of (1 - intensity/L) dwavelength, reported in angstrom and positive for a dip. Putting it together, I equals -1.87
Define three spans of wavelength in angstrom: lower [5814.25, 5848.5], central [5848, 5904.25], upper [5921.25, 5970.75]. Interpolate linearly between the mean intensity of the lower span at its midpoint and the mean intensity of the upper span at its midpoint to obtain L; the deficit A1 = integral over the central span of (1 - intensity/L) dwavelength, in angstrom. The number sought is 3.2 angstrom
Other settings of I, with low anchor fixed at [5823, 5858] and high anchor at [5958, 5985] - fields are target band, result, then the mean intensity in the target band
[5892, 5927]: 2.14 angstrom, 20.7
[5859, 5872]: 0.08 angstrom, 22.1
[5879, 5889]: 1.14 angstrom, 19.6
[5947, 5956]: 0.41 angstrom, 20.9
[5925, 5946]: -0.57 angstrom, 22.5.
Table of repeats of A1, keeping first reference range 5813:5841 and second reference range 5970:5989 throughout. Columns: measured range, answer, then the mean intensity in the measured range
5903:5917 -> 0.30 angstrom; 21.6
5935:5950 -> 0.06 angstrom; 22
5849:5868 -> 0.22 angstrom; 21.8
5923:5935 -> -0.11 angstrom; 22.3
